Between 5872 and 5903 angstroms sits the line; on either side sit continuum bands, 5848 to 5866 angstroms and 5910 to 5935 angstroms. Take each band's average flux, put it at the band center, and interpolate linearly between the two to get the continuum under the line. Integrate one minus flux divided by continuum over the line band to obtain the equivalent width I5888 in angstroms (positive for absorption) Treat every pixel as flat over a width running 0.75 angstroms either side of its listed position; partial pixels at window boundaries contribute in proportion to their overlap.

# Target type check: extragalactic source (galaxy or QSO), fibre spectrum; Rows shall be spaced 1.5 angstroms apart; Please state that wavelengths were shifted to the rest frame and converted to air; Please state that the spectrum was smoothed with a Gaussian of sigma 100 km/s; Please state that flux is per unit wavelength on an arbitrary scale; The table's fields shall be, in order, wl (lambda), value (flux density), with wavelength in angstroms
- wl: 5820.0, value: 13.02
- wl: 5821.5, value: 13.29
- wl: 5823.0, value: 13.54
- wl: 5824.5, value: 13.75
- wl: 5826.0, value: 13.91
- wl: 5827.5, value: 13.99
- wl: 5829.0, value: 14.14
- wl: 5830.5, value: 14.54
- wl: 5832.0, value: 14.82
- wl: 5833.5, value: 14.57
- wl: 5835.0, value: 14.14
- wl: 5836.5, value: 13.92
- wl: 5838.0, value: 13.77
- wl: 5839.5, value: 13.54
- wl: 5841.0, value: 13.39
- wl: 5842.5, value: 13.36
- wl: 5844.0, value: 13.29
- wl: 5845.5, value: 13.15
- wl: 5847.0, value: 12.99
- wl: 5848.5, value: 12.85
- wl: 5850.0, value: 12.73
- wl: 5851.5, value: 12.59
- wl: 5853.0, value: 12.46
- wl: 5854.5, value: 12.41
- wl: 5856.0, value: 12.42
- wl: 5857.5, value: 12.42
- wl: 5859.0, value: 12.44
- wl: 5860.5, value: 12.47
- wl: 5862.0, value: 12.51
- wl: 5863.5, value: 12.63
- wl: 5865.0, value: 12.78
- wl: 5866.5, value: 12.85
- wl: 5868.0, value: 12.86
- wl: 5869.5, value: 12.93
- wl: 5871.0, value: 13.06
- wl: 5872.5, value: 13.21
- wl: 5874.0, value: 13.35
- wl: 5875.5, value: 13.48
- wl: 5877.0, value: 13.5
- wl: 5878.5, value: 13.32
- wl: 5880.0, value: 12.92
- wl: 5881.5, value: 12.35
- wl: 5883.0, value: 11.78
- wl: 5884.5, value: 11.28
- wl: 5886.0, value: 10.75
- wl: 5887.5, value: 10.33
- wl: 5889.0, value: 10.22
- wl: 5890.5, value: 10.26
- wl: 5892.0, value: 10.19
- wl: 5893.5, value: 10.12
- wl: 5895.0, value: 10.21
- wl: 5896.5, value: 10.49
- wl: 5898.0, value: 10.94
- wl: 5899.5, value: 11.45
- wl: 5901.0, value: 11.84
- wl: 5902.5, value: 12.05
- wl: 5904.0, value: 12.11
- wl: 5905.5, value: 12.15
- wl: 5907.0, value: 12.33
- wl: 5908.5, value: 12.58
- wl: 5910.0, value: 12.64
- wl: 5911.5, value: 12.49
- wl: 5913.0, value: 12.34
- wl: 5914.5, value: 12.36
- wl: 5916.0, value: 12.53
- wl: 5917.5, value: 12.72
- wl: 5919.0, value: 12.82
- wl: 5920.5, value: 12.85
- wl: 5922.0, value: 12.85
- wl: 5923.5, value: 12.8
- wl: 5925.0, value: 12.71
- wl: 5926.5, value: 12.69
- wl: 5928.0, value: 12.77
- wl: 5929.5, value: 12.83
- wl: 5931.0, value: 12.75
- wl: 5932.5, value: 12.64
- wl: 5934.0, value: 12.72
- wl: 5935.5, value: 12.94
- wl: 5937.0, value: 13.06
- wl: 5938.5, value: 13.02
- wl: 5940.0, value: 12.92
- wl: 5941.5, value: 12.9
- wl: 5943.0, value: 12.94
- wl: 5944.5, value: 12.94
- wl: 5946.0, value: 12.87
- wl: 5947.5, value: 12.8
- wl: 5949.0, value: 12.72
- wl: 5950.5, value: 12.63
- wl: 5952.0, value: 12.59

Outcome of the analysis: 2.5 angstroms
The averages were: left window 12.6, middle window 11.6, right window 12.7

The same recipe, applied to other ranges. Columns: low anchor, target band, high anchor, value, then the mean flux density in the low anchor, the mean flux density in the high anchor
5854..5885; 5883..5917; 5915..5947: 3.5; 12.7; 12.8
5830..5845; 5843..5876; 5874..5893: 0.1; 13.9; 11.7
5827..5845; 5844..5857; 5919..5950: 1.0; 13.9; 12.8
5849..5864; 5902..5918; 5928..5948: 0.4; 12.5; 12.9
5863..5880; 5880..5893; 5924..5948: 2.0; 13.1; 12.8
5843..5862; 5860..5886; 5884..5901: -2.5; 12.7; 10.6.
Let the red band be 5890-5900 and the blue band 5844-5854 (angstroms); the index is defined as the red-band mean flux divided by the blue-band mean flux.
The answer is 0.8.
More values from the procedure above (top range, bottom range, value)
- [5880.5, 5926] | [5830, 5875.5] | 0.89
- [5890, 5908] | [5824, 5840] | 0.79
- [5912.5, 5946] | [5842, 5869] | 1.00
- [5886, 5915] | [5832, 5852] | 0.85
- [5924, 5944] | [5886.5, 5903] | 1.20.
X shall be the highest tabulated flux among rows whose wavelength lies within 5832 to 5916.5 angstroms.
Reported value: 14.82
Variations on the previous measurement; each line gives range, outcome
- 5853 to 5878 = 13.5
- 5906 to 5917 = 12.64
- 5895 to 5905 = 12.11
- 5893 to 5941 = 13.06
